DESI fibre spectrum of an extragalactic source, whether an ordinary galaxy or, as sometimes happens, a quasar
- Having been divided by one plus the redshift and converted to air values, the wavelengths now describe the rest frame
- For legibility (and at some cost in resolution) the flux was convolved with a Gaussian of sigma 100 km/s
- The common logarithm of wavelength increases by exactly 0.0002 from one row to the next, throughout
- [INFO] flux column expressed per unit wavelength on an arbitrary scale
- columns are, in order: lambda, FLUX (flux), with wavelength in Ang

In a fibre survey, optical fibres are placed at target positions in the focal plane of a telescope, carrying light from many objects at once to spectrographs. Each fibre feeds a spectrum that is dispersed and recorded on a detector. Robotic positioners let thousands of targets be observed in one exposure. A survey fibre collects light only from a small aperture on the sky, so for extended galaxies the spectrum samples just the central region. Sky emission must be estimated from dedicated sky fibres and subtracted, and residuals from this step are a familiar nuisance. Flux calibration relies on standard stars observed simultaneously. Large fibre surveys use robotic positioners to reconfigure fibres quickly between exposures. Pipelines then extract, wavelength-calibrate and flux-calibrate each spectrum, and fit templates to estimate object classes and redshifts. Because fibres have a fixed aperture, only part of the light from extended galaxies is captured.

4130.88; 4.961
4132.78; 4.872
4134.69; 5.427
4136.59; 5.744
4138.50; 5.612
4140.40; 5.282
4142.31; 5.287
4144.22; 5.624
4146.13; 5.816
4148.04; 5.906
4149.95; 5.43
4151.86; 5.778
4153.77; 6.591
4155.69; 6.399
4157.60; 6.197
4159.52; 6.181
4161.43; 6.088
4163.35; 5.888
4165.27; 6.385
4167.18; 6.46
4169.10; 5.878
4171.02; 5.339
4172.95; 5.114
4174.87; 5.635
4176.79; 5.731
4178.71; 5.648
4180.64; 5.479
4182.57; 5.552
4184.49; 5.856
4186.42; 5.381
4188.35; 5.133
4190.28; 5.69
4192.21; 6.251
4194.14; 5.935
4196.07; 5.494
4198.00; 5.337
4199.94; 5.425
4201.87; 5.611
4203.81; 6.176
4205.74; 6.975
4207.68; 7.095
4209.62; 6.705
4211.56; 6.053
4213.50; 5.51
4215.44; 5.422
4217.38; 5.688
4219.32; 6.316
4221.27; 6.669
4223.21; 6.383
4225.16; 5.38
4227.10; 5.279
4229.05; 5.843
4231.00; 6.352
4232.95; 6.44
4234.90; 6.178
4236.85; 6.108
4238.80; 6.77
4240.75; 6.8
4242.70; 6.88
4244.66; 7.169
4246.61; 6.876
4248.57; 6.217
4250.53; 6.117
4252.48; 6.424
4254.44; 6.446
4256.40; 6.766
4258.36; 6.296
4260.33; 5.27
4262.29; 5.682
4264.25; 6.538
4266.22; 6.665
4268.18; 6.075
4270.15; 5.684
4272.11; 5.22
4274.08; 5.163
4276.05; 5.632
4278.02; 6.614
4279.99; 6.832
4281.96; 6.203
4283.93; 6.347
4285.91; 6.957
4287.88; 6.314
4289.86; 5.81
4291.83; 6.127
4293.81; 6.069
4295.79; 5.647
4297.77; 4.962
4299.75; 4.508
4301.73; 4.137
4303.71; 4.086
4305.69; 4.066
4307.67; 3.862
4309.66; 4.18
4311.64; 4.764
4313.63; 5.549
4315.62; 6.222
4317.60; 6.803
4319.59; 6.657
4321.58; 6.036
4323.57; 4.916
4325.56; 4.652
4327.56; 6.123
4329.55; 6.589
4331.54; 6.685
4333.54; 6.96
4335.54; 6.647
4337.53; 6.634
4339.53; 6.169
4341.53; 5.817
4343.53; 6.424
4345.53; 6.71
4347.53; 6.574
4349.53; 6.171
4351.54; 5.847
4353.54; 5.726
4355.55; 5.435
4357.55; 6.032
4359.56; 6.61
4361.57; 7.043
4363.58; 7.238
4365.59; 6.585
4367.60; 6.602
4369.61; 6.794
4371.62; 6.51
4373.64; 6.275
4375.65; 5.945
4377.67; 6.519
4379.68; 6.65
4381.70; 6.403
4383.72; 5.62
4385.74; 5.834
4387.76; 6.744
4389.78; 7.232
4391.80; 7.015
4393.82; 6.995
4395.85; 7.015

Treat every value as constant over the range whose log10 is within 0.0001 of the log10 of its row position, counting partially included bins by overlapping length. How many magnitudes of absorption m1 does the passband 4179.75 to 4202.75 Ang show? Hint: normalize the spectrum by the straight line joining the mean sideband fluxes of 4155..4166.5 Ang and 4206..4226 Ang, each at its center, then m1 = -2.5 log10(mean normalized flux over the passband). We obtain 0.11 mag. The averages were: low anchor 6.2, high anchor 6.15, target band 5.6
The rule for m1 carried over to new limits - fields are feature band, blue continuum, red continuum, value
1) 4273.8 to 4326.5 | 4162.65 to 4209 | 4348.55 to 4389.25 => 0.11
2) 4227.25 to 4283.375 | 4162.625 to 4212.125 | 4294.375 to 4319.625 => -0.17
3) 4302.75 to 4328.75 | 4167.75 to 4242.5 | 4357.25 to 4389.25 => 0.20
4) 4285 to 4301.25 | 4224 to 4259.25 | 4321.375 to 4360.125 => 0.09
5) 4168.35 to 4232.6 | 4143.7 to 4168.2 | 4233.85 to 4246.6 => 0.10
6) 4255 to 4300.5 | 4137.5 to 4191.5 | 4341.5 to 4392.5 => 0.02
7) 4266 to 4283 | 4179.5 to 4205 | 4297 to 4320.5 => -0.16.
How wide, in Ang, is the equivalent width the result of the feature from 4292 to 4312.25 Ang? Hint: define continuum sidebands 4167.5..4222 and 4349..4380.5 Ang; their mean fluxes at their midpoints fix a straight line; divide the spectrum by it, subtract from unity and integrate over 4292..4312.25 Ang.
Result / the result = 4.88 Ang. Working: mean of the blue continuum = 5.83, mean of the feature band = 4.69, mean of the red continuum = 6.38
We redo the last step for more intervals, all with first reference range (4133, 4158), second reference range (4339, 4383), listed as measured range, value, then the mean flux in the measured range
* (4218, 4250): -1.8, 6.34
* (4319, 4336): 0.4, 6.11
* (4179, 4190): 0.7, 5.5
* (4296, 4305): 2.4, 4.52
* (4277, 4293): -0.7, 6.39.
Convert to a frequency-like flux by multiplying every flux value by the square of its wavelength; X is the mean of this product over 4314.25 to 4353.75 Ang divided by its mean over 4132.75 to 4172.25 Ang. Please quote 1.2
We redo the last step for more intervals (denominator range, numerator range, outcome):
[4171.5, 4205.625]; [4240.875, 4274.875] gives 1.14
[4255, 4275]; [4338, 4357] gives 1.07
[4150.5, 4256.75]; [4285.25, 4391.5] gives 1.05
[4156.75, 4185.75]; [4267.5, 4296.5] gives 1.10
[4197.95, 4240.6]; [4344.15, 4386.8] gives 1.11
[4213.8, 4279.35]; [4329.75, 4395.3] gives 1.11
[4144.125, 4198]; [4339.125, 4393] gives 1.21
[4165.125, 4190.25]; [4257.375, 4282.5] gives 1.11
